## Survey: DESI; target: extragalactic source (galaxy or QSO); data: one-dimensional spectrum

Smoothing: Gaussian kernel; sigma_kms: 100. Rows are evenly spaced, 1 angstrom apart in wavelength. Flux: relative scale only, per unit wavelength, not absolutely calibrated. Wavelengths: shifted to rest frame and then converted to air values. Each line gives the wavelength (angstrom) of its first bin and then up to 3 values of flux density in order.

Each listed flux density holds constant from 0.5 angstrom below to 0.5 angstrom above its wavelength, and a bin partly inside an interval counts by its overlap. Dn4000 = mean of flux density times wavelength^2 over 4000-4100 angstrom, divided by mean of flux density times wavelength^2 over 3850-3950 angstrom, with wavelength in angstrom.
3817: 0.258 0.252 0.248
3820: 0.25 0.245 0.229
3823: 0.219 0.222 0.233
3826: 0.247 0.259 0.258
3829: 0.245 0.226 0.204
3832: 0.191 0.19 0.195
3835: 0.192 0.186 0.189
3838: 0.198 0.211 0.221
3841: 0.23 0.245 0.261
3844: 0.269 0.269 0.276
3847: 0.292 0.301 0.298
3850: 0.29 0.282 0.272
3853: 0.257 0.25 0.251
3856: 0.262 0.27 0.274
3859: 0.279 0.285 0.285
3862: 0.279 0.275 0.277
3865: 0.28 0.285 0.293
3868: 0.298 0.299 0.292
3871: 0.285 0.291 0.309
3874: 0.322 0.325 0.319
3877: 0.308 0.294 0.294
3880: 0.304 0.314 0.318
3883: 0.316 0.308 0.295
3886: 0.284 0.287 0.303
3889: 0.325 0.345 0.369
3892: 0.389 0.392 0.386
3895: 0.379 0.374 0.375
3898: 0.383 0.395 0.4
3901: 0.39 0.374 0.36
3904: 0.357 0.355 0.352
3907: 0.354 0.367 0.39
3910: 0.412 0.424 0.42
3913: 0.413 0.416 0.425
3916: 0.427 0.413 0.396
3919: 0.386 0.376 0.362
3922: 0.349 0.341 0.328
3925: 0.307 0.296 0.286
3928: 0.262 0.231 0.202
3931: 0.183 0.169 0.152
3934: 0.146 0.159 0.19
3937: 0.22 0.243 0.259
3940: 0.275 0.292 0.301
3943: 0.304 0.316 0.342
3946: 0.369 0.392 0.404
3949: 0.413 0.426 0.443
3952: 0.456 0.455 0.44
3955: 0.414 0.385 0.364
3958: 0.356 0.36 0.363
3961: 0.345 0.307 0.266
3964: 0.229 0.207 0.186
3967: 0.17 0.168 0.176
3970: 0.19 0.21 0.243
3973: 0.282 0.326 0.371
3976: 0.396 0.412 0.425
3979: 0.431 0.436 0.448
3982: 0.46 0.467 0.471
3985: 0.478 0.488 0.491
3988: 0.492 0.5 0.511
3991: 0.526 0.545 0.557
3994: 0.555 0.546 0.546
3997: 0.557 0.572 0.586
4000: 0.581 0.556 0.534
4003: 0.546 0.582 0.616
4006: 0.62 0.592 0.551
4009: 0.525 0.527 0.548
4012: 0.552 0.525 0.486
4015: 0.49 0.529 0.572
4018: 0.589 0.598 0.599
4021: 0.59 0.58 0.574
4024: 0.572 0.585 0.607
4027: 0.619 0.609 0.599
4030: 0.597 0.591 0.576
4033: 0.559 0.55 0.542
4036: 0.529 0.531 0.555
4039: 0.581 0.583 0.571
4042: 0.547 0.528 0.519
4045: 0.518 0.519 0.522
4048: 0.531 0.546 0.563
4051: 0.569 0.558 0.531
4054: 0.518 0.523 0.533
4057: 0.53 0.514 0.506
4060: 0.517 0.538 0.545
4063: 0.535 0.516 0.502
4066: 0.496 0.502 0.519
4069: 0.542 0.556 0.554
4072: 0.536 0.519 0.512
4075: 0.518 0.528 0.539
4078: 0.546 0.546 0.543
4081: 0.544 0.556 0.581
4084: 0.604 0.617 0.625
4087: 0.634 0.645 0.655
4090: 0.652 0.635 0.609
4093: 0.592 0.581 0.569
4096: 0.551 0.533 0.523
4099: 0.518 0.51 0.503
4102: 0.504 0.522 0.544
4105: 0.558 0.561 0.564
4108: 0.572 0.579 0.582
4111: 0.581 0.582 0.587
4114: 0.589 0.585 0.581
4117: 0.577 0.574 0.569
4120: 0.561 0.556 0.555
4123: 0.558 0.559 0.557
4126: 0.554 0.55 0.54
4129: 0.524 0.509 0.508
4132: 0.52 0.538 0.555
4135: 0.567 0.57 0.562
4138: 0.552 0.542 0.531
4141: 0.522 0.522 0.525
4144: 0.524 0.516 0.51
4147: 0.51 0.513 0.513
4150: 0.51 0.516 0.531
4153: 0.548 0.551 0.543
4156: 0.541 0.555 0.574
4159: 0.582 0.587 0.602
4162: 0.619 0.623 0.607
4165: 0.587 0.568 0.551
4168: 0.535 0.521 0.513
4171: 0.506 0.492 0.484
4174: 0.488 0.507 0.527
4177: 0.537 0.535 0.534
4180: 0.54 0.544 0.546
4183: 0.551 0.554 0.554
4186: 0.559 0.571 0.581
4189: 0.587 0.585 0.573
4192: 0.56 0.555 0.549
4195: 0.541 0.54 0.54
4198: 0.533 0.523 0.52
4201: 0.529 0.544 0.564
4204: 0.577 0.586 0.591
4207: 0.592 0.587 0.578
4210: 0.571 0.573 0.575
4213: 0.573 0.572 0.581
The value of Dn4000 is 1.9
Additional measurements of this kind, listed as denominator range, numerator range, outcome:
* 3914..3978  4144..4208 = 1.98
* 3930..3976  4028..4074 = 1.92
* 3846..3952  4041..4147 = 1.90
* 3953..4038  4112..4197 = 1.25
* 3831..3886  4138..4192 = 2.34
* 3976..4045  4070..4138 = 1.09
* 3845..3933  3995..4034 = 1.88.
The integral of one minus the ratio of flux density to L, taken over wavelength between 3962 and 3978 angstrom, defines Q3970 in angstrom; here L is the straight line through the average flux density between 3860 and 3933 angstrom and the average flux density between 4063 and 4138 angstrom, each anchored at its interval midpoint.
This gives 5.86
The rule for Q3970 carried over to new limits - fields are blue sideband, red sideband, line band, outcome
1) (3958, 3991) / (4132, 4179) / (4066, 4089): -4.8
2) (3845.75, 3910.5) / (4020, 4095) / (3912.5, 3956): 7.5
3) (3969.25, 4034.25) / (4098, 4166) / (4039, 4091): -1.7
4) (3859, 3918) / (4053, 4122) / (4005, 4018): -2.0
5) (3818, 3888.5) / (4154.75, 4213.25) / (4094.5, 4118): -3.3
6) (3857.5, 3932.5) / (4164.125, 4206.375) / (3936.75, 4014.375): -4.7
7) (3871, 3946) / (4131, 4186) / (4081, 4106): -4.6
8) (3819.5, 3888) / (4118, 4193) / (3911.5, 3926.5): -2.4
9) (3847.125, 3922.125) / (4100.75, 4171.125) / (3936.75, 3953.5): 1.6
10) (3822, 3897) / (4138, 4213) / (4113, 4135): -2.2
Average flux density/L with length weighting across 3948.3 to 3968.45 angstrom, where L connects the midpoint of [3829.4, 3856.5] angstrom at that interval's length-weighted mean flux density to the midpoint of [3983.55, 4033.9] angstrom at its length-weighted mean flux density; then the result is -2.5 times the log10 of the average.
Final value 0.33 mag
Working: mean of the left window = 0.241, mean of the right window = 0.556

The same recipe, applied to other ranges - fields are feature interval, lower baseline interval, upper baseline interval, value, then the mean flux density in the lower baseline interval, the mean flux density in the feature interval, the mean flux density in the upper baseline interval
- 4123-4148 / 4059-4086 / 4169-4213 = 0.02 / 0.54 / 0.536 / 0.549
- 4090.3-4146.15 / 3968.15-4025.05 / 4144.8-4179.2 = -0.05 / 0.494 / 0.553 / 0.541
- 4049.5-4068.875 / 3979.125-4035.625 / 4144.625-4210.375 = 0.04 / 0.547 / 0.527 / 0.549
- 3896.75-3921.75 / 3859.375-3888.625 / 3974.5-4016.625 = -0.08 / 0.297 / 0.389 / 0.515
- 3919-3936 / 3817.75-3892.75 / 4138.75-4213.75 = 0.26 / 0.271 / 0.261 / 0.549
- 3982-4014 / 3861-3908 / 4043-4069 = -0.17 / 0.328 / 0.538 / 0.527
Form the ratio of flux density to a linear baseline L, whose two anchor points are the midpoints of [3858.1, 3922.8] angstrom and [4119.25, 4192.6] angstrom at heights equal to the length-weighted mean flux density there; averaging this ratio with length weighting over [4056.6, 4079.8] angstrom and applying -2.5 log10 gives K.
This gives -0.105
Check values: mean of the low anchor 0.342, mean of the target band 0.527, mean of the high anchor 0.545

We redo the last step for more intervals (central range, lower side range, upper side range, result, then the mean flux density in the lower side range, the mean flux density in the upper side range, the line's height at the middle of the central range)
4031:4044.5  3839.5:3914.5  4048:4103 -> -0.10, 0.318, 0.55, 0.506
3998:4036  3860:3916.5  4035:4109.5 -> -0.17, 0.34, 0.55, 0.487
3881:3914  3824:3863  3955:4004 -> -0.16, 0.248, 0.411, 0.313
